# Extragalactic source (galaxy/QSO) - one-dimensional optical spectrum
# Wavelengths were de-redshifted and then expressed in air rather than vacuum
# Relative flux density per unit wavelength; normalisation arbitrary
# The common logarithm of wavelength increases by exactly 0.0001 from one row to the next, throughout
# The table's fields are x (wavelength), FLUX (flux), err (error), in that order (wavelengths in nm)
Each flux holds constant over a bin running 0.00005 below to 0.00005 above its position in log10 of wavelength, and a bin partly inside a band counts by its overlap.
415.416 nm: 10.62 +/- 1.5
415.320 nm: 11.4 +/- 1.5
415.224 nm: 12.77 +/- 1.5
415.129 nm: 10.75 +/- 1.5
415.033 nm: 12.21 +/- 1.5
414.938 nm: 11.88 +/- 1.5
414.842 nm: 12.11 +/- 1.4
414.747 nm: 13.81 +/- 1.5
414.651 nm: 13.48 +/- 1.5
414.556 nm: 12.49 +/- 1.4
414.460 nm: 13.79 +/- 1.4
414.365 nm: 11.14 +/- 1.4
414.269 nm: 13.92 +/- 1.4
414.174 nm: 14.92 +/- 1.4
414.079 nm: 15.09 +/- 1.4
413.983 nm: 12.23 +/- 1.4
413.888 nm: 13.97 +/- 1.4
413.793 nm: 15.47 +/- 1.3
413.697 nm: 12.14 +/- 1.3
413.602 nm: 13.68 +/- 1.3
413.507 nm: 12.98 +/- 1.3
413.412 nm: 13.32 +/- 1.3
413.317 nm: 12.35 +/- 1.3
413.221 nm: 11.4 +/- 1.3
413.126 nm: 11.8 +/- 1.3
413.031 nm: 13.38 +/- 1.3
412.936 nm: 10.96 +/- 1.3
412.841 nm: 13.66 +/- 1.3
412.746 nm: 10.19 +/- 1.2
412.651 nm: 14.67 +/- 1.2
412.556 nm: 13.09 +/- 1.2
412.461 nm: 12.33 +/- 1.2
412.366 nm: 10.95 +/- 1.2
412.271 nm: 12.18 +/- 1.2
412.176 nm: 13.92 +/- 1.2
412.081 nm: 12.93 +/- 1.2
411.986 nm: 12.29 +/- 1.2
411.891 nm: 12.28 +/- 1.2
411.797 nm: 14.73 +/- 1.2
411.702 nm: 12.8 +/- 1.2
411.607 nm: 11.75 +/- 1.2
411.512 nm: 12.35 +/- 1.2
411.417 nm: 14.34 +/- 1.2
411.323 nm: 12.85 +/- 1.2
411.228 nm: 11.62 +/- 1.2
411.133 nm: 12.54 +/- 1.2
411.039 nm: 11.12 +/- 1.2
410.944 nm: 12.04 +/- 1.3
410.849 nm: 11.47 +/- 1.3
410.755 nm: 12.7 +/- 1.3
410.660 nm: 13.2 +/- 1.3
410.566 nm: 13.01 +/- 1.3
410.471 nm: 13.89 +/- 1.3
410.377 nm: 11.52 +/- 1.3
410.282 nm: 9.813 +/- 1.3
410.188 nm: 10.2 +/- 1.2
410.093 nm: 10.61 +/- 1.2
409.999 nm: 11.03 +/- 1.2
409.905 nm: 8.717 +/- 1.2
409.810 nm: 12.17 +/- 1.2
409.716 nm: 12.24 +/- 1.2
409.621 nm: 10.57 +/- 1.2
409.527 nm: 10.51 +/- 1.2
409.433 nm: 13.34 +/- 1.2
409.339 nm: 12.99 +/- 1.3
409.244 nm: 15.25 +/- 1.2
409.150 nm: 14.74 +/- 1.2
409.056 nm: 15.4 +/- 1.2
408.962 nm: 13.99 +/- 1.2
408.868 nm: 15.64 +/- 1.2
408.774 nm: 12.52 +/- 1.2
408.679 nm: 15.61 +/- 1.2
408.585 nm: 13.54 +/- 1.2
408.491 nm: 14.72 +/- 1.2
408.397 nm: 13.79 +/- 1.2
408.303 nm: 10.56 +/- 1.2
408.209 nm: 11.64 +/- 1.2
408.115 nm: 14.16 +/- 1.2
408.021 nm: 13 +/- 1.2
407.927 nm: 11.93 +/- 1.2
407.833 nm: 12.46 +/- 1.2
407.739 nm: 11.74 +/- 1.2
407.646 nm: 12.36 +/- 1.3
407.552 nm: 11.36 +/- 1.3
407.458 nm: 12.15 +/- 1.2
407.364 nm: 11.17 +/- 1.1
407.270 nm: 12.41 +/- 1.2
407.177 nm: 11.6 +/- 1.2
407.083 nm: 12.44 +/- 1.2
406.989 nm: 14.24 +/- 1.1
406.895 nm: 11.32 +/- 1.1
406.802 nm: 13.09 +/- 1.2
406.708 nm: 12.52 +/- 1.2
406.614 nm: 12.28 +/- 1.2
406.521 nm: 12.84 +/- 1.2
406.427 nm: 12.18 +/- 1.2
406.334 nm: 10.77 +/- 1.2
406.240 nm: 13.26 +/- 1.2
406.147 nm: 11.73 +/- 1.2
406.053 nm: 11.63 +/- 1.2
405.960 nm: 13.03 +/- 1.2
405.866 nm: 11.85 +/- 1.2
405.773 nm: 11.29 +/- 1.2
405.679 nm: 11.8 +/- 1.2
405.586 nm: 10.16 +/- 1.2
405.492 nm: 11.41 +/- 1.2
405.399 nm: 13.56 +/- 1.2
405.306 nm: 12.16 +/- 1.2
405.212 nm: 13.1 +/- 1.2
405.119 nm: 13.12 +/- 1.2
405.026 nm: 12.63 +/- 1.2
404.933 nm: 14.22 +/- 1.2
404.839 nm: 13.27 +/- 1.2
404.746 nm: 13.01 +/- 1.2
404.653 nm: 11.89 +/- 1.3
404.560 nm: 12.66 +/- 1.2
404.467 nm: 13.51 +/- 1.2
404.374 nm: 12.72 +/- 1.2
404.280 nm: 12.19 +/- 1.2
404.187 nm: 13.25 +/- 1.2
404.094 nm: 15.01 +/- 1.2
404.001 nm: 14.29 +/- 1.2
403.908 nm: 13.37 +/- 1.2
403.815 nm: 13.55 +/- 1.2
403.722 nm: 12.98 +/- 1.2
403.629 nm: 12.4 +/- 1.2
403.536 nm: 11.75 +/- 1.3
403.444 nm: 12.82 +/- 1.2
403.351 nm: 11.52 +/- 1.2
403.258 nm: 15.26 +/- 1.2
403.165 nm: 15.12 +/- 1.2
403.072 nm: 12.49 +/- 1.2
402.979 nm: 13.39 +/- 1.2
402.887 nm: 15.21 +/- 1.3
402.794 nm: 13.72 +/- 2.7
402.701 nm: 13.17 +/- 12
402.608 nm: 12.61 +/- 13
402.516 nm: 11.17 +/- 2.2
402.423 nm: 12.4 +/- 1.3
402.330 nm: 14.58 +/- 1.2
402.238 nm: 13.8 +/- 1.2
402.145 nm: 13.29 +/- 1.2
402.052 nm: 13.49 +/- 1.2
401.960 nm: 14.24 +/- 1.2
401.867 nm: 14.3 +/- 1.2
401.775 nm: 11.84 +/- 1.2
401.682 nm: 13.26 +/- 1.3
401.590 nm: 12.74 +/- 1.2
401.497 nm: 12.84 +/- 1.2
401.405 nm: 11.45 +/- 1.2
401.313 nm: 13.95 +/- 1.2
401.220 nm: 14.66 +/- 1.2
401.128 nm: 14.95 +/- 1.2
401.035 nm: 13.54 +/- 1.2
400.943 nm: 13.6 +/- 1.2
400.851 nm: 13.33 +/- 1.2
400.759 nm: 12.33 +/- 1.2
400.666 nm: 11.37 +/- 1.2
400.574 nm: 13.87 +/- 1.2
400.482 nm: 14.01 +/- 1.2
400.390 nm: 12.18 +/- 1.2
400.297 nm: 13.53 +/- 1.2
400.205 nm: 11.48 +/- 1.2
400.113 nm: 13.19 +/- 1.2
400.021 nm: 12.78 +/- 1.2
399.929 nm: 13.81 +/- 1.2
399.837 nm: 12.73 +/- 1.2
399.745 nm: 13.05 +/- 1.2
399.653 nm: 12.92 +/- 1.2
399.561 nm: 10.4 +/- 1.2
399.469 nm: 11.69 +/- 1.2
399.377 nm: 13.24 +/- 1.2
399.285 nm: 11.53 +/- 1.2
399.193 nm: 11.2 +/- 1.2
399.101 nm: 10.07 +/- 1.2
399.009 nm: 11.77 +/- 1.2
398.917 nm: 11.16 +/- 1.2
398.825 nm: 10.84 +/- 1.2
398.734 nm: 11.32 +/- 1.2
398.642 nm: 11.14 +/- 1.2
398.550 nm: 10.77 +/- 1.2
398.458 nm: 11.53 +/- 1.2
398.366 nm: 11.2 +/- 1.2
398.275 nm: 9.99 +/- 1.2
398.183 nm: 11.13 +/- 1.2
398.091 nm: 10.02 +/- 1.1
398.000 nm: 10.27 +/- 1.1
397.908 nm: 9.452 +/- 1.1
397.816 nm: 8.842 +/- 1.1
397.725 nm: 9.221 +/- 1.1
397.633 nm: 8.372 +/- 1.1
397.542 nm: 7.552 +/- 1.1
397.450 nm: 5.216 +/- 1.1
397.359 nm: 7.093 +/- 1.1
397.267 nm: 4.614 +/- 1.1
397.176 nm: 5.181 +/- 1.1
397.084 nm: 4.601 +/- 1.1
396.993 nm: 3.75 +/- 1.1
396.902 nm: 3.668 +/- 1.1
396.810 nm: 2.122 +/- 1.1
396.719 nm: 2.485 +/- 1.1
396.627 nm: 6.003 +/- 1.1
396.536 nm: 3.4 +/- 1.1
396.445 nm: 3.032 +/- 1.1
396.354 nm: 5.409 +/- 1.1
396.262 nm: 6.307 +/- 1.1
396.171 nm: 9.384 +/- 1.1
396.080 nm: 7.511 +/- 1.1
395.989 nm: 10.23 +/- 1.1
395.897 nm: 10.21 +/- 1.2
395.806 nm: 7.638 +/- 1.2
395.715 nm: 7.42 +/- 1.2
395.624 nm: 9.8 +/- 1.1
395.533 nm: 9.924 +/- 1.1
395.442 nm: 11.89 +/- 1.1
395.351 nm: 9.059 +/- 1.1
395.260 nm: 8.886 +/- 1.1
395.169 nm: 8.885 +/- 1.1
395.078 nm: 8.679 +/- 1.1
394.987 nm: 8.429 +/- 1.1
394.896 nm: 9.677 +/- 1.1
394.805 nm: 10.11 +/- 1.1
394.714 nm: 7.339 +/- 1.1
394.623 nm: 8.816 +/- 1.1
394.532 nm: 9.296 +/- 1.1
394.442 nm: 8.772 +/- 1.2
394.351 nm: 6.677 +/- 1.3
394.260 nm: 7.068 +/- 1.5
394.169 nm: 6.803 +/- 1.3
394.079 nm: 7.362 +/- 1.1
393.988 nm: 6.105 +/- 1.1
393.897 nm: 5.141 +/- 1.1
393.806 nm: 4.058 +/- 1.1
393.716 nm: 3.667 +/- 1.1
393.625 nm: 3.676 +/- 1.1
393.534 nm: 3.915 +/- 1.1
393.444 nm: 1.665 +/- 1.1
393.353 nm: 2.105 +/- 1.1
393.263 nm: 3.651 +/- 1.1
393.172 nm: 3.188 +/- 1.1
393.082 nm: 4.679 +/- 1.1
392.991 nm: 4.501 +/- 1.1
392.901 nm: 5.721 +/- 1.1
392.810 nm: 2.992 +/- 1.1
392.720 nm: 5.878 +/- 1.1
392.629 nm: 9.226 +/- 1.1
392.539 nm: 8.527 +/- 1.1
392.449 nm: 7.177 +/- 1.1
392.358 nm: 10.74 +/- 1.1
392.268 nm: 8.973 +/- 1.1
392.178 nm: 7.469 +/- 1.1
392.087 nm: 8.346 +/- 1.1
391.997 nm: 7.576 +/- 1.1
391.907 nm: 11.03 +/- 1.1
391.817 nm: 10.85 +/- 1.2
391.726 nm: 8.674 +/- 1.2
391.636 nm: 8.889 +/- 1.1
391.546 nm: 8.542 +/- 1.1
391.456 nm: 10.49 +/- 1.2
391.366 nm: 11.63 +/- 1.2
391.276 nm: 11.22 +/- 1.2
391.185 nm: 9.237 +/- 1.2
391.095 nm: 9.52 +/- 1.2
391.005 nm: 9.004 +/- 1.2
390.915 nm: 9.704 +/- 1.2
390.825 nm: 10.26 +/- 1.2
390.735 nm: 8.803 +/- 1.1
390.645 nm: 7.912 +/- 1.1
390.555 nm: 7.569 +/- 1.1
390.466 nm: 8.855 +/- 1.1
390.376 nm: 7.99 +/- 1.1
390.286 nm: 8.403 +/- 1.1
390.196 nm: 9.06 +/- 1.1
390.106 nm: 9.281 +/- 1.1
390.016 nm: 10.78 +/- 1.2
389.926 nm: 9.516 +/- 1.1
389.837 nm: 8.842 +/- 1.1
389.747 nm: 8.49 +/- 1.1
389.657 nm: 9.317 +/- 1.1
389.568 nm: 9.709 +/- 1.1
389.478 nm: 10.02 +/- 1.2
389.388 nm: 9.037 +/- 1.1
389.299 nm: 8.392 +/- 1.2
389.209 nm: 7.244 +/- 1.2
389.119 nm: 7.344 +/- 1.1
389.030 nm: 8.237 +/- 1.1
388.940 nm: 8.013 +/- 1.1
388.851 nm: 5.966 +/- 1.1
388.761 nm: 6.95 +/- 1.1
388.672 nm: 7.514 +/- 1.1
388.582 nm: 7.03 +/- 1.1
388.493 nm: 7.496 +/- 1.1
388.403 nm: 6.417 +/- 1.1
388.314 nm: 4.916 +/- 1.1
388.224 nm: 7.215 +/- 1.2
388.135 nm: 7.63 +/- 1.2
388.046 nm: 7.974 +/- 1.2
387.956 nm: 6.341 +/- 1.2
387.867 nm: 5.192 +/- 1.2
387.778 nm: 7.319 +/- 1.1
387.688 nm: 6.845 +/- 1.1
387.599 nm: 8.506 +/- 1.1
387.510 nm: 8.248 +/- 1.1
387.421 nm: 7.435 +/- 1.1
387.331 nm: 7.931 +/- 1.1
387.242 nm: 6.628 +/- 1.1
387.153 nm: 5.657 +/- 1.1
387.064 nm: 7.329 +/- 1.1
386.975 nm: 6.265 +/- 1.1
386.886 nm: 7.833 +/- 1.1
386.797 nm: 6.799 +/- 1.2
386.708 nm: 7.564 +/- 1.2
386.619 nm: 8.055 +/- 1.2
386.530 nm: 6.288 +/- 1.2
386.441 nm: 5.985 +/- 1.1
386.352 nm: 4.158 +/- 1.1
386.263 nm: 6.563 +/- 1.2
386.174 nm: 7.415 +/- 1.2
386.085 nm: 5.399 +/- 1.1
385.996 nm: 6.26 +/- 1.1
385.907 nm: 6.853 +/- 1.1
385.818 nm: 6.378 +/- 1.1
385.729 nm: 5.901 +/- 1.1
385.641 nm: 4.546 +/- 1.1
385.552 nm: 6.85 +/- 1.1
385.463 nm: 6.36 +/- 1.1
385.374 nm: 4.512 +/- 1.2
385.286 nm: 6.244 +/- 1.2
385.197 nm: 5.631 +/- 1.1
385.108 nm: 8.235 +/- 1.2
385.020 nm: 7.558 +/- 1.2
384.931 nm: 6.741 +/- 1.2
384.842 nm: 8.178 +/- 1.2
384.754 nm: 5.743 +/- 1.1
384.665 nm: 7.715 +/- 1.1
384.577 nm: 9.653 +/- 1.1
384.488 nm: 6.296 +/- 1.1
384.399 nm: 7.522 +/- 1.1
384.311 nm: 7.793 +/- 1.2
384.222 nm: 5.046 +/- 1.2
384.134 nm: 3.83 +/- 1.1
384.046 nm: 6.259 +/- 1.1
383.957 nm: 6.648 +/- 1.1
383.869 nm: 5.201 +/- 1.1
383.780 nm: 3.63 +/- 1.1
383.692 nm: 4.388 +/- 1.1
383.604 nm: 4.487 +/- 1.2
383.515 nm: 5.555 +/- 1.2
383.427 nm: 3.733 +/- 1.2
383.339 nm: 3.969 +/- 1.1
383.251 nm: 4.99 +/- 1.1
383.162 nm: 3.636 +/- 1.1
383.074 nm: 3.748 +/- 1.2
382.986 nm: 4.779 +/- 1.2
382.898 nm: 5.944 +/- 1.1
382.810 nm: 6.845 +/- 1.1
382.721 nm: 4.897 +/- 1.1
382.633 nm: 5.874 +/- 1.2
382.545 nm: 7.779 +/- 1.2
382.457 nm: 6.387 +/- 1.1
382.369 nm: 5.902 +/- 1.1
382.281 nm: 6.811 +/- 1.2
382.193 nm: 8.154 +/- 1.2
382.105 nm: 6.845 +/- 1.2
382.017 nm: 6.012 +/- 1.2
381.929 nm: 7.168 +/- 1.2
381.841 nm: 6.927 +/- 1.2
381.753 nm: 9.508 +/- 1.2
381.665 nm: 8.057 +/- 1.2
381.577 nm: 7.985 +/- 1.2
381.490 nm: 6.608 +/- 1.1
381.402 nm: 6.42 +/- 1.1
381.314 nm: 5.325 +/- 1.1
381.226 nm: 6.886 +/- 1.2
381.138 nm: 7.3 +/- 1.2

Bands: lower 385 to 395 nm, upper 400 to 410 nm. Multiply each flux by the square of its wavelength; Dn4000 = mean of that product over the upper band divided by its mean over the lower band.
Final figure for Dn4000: 1.88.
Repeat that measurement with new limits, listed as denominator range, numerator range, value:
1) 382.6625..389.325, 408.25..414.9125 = 2.26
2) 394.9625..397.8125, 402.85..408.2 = 1.90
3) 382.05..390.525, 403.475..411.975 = 2.05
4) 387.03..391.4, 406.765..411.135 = 1.69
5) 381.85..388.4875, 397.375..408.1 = 2.13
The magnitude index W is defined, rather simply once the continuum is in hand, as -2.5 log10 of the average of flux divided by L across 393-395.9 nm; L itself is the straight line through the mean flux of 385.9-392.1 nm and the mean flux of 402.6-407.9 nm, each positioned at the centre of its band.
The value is 0.36 mag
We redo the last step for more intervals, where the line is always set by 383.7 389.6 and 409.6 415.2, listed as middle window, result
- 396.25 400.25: 0.051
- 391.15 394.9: 0.149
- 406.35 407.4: -0.100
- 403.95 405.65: -0.192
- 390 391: -0.162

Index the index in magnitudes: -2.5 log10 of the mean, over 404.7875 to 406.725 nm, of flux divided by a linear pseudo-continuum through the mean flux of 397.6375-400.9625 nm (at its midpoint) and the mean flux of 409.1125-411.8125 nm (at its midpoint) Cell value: -0.03 mag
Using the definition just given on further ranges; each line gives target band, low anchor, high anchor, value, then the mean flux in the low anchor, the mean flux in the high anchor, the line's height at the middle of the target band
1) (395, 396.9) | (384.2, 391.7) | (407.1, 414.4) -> 0.26 mag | 7.64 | 12.6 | 9.39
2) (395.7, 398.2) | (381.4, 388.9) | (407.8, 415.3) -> 0.35 mag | 6.45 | 12.7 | 9.24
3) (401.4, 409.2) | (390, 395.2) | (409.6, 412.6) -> -0.21 mag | 7.64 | 12.1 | 10.7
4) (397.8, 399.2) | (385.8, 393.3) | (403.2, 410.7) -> -0.05 mag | 7.74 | 12.6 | 10.2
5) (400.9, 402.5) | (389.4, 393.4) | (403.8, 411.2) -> -0.22 mag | 8.28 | 12.5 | 11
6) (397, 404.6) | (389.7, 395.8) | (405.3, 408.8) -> -0.14 mag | 7.88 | 12.4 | 10.4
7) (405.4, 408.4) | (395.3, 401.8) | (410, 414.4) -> -0.05 mag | 10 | 12.6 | 11.6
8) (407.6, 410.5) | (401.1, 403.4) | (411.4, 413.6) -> 0.03 mag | 13.4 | 12.6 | 12.9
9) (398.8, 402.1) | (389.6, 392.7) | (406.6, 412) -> -0.17 mag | 9.15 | 12.5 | 10.9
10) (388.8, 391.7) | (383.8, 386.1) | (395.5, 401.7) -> -0.15 mag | 6.42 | 9.99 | 7.8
